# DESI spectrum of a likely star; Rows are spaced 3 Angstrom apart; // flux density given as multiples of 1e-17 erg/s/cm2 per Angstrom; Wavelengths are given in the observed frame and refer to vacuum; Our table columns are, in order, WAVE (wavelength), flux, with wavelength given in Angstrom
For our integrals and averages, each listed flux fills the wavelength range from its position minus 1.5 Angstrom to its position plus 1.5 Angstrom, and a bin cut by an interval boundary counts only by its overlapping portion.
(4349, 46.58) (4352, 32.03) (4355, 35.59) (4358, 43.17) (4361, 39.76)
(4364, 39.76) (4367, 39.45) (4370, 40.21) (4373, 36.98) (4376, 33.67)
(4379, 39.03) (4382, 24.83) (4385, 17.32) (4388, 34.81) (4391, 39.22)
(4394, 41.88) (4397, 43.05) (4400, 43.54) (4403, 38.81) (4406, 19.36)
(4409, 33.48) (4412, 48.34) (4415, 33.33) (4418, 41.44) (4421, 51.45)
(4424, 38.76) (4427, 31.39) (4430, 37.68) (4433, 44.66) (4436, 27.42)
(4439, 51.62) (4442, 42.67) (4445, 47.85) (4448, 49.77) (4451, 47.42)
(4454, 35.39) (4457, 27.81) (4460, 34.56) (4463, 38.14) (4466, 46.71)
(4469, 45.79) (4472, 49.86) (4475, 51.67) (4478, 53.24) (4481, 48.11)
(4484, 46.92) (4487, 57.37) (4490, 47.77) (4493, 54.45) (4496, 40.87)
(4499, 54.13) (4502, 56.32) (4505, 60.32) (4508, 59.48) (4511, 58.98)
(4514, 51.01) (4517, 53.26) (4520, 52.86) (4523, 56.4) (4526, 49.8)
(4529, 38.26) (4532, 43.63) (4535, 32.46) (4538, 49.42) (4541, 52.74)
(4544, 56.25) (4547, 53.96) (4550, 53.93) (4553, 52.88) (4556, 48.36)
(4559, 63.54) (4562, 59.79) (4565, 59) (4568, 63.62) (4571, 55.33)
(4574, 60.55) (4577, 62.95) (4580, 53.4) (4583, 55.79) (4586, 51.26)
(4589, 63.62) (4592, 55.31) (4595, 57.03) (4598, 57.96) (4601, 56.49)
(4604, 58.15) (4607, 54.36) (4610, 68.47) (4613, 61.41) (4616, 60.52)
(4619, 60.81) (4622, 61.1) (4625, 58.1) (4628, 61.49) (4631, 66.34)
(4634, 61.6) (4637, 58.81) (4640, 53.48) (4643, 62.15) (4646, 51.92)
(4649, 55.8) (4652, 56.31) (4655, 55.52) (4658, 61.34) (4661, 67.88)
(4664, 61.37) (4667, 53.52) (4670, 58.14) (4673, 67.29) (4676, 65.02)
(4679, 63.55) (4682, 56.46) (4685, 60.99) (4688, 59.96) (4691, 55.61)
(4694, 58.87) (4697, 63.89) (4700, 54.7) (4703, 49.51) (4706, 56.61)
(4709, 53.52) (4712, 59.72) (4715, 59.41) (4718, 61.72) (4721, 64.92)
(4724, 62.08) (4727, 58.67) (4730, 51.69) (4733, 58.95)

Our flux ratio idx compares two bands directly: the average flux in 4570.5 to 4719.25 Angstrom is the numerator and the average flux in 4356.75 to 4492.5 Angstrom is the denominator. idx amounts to 1.4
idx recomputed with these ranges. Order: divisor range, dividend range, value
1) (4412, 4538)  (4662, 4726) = 1.29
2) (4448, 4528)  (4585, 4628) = 1.20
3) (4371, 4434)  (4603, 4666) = 1.63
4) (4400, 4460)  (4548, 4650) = 1.48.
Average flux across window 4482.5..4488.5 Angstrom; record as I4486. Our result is 52.1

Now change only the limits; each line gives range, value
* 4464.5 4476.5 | 48.5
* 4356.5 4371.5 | 40.5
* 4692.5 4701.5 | 59.2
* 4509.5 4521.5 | 54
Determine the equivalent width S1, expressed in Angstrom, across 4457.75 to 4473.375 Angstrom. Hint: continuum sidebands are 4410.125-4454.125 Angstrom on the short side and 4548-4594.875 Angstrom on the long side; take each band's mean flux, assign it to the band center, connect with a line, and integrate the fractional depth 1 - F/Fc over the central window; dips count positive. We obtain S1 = 1.2 Angstrom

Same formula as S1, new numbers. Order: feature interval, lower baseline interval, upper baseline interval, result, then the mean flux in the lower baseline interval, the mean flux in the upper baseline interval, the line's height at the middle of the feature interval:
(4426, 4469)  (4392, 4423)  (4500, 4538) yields 3.03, 39.5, 51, 43.6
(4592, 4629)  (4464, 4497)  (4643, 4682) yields -1.74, 49.3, 59.8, 56.8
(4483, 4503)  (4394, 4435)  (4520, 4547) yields -2.75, 38.8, 48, 44.9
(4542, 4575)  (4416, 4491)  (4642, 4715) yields -4.01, 43.7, 58.7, 50.7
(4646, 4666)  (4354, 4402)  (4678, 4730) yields -1.28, 37.1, 58.6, 55.4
